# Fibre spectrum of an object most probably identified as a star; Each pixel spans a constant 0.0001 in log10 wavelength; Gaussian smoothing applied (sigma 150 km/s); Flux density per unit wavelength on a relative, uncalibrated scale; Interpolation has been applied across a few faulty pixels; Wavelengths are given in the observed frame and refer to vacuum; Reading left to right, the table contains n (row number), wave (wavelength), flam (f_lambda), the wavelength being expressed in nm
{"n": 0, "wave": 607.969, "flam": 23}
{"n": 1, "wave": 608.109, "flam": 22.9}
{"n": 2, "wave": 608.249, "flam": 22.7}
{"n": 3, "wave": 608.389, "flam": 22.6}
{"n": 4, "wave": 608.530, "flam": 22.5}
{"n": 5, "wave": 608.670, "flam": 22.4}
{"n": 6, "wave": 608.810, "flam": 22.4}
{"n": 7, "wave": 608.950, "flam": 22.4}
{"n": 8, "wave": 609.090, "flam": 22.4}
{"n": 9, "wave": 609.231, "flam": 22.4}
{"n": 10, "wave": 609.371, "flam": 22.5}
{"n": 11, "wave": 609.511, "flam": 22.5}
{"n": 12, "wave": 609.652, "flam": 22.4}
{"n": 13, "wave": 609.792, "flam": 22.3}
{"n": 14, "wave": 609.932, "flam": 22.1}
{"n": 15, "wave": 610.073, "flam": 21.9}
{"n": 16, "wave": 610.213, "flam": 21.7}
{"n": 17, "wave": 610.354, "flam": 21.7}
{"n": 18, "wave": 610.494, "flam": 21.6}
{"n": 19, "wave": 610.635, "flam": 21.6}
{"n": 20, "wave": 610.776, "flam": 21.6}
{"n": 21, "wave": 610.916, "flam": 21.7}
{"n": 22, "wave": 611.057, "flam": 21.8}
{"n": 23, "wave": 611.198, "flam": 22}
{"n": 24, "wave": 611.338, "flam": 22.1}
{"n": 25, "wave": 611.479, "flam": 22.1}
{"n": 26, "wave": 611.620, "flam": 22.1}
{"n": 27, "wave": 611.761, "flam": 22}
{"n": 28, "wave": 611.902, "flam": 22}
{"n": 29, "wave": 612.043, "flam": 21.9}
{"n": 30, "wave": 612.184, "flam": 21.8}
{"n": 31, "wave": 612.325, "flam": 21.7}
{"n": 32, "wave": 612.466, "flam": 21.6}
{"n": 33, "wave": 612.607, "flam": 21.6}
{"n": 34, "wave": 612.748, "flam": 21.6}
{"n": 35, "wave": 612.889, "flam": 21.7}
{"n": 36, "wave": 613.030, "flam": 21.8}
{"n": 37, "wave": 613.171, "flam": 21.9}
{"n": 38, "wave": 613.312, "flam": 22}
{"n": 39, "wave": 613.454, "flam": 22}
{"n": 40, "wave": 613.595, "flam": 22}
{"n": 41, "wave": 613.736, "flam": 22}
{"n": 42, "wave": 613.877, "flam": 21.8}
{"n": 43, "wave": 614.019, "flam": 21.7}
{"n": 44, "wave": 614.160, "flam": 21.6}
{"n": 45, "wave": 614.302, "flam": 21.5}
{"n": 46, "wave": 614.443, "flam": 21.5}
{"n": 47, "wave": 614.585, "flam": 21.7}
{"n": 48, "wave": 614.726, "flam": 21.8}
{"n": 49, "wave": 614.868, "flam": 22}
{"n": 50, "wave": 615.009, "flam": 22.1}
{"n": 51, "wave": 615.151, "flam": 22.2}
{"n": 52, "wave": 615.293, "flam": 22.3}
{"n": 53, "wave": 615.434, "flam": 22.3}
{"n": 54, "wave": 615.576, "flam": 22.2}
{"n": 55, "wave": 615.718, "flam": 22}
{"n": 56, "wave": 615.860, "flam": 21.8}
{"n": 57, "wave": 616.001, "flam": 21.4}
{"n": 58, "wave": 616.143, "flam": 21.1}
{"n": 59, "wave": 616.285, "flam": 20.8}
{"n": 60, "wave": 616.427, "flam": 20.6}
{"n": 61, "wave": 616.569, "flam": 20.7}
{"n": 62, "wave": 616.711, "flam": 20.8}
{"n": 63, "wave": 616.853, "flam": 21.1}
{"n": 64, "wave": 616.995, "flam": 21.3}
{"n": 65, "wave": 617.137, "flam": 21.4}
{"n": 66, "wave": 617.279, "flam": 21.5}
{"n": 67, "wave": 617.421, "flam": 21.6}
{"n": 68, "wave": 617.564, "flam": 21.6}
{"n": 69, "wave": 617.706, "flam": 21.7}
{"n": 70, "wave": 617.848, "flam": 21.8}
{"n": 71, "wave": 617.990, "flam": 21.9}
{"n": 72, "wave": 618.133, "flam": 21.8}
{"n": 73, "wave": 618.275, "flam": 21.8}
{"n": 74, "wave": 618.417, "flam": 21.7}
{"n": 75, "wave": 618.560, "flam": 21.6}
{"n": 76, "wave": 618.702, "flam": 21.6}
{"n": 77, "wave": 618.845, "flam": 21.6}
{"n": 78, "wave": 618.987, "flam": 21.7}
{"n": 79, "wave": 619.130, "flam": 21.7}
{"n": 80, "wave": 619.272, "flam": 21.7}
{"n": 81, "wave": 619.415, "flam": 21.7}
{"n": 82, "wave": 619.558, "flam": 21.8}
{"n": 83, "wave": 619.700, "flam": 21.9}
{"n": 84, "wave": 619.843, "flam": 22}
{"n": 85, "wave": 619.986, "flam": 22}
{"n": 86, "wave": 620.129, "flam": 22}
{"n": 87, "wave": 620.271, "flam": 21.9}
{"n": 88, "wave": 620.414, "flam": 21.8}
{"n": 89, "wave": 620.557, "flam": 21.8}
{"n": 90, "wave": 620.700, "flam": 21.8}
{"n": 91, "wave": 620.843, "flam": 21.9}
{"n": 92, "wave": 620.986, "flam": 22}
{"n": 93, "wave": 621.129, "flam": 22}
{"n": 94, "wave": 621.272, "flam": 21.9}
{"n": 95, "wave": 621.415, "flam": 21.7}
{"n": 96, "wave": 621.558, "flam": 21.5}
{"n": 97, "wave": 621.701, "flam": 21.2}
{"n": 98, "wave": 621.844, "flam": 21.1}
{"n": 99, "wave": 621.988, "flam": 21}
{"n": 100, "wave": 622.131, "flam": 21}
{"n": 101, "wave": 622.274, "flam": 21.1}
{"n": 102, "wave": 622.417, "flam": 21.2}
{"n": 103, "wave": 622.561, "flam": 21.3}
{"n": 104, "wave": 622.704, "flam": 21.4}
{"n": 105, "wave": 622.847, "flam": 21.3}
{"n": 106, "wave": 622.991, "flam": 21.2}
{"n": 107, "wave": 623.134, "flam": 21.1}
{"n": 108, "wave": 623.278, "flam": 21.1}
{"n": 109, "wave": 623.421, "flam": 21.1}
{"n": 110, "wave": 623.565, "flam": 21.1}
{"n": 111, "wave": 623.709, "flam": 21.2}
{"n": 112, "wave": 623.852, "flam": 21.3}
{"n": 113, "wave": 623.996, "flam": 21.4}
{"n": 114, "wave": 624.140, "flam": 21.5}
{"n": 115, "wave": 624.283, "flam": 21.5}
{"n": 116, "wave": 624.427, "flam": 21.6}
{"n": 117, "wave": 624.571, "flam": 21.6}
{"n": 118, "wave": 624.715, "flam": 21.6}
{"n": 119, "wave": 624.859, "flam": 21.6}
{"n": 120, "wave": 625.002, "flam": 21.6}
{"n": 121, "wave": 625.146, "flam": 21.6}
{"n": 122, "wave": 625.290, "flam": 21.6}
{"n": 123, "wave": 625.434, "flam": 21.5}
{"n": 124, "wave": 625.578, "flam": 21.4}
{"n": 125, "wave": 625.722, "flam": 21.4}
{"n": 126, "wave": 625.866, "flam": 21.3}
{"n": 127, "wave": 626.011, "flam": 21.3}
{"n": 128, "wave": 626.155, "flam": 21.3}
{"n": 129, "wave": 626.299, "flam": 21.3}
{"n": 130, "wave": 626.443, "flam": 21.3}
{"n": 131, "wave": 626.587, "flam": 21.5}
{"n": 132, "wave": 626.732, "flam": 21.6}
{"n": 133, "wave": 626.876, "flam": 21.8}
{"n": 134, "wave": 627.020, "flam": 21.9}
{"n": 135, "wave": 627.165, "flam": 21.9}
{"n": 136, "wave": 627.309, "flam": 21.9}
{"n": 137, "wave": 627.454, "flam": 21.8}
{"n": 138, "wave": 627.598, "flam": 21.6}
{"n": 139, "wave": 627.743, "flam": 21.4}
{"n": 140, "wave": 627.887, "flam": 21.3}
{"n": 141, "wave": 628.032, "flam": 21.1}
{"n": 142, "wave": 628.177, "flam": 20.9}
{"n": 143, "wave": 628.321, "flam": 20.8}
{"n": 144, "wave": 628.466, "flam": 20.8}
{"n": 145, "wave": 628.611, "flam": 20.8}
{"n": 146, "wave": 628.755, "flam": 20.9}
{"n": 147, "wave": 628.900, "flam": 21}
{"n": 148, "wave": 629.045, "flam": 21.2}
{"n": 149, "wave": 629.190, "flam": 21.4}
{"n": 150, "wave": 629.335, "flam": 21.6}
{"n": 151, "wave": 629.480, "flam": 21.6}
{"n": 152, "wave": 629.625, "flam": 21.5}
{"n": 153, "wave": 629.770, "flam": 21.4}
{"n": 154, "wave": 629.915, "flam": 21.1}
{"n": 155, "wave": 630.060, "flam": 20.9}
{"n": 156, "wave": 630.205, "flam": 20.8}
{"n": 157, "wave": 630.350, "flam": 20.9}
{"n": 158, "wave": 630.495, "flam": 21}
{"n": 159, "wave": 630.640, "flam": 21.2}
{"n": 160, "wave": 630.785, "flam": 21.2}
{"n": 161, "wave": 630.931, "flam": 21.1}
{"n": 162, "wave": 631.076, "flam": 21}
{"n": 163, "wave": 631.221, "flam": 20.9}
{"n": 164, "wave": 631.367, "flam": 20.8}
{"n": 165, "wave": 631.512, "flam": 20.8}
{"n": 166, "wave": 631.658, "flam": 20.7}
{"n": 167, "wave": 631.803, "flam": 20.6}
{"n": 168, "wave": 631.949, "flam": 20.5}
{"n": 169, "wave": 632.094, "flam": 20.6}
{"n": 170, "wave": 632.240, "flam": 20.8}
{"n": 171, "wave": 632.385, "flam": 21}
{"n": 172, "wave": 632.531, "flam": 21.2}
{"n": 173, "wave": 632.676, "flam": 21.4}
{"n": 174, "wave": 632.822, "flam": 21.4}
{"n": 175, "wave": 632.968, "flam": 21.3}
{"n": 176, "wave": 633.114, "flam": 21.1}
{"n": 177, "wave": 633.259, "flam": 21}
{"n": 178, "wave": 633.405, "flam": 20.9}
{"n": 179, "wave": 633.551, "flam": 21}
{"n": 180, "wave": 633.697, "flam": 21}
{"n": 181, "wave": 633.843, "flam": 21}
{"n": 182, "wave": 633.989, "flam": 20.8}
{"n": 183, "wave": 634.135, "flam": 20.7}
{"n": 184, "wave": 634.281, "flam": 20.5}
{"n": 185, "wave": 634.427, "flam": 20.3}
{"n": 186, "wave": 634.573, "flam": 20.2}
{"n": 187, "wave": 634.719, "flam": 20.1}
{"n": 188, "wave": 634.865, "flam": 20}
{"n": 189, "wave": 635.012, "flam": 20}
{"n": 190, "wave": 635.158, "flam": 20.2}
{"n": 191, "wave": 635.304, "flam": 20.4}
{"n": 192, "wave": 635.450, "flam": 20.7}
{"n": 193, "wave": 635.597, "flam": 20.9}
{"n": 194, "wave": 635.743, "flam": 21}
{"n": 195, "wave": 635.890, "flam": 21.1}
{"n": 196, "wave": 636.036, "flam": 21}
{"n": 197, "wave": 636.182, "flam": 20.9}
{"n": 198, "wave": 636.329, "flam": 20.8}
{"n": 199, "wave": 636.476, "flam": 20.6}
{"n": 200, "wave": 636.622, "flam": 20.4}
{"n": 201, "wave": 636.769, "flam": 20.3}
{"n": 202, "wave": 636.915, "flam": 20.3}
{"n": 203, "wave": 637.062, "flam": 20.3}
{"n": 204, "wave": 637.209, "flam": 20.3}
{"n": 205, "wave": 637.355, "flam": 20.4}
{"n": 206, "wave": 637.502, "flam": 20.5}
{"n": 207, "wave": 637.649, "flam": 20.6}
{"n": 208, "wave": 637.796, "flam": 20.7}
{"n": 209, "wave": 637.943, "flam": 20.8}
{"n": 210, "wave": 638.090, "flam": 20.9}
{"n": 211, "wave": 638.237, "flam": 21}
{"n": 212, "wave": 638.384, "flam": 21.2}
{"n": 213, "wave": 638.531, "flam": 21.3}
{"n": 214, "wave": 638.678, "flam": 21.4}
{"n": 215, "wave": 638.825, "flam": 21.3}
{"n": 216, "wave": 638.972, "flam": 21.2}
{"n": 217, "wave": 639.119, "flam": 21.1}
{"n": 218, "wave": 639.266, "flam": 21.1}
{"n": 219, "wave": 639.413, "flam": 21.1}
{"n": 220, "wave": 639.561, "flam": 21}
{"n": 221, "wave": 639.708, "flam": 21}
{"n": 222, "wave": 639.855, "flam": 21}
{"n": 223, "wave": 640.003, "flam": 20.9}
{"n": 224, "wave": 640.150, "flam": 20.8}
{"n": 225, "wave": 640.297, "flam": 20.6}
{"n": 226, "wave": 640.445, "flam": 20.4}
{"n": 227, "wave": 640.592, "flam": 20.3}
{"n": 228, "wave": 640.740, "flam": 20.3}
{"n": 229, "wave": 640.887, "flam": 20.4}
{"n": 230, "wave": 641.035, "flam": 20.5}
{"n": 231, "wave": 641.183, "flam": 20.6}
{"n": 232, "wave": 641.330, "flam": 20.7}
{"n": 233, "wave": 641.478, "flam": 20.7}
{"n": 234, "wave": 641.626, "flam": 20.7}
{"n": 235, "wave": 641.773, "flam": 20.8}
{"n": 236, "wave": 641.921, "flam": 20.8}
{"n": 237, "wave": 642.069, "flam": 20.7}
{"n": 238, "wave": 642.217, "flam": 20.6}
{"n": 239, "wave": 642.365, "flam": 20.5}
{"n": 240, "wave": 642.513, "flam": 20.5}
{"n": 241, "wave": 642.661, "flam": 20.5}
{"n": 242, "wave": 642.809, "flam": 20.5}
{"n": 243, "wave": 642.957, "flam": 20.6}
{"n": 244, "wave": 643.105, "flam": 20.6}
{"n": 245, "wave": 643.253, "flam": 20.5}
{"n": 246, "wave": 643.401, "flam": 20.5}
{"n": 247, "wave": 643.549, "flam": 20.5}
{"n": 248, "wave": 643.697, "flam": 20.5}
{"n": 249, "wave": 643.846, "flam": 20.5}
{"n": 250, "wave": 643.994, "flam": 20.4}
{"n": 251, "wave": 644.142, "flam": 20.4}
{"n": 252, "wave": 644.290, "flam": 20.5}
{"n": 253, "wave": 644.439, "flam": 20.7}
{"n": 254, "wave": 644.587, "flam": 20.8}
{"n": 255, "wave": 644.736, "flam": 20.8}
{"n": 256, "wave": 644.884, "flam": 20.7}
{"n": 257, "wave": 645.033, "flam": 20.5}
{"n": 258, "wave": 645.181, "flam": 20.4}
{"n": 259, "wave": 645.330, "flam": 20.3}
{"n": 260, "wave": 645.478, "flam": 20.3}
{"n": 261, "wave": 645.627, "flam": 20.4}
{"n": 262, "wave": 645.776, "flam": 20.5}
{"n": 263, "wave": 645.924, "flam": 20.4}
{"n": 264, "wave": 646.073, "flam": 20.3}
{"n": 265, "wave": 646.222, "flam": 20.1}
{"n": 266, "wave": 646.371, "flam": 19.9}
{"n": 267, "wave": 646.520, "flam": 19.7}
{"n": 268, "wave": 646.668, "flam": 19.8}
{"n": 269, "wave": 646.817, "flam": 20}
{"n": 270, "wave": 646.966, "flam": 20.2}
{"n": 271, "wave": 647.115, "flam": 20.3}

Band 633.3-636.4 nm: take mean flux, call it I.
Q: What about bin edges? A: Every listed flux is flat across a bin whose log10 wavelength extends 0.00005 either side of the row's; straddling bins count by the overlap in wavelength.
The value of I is 20.6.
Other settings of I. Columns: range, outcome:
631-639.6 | 20.8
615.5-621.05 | 21.6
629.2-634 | 21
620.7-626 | 21.4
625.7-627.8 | 21.6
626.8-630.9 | 21.3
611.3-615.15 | 21.8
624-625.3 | 21.6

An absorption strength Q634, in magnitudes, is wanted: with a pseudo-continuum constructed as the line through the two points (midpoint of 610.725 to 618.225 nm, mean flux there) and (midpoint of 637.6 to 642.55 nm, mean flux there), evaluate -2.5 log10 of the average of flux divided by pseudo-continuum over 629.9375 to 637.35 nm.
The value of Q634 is 0.01 mag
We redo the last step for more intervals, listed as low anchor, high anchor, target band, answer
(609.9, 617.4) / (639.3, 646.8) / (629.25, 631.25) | -0.01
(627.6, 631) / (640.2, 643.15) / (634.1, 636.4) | 0.02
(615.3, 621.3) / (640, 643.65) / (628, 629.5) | 0.01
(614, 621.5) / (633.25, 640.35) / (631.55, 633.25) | 0.00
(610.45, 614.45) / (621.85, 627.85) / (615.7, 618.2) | 0.01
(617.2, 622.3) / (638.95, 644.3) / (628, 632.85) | 0.01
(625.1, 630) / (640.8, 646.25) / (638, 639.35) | -0.02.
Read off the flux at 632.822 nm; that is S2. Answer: 21.4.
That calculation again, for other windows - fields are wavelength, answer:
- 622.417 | 21.2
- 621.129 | 22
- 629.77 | 21.4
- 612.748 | 21.6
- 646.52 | 19.7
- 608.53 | 22.5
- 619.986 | 22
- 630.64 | 21.2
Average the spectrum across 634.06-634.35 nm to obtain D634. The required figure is 20.6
